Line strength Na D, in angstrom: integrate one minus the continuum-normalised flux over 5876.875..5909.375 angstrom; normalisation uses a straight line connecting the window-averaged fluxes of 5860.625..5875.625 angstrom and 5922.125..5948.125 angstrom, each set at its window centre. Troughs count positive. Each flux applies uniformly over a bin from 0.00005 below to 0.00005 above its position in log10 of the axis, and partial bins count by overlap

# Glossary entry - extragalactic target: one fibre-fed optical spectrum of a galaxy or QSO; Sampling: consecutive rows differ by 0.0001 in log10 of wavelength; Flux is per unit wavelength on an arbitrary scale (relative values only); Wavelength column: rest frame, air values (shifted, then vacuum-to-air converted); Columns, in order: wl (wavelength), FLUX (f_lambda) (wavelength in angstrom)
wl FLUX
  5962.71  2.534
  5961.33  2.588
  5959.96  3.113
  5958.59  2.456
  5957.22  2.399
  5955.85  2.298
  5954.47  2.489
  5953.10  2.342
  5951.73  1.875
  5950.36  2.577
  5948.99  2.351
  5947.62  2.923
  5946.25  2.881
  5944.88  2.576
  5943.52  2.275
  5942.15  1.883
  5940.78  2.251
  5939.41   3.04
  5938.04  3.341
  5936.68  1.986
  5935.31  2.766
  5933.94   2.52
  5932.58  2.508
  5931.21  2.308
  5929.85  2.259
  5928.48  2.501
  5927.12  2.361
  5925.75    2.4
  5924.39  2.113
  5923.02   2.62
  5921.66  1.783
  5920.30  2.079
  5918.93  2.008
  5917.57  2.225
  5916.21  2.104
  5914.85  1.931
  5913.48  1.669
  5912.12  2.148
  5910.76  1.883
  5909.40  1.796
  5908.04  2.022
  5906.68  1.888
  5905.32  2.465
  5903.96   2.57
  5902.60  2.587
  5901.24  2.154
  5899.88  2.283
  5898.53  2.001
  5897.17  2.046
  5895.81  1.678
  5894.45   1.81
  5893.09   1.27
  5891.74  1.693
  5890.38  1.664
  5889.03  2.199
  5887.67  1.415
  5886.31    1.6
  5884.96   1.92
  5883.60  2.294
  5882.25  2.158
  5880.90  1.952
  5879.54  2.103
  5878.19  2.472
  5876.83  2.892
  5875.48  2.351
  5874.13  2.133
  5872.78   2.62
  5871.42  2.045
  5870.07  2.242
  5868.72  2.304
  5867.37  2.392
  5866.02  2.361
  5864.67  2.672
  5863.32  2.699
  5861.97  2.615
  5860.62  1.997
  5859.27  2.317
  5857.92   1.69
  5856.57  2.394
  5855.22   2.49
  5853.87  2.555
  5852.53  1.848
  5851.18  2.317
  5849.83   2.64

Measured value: 5.4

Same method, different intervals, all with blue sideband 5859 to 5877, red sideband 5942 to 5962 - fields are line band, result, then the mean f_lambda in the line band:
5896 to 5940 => 3.50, 2.25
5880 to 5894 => 3.43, 1.82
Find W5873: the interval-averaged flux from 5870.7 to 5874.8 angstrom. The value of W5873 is 2.26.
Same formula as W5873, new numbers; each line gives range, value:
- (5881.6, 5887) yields 1.99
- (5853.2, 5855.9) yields 2.52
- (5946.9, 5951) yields 2.62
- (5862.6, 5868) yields 2.53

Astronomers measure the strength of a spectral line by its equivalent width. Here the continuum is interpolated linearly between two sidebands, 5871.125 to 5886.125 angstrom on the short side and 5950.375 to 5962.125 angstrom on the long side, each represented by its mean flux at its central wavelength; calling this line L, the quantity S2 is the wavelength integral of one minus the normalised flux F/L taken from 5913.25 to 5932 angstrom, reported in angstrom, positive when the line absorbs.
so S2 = 1.5 angstrom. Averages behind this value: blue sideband 2.25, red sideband 2.45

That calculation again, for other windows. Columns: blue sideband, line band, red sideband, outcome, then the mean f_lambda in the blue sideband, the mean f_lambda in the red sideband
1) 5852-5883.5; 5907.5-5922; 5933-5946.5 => 2.9 angstrom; 2.32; 2.54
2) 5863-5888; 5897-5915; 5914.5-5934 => 1.1 angstrom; 2.25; 2.25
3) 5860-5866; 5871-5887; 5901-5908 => 1.4 angstrom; 2.49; 2.31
